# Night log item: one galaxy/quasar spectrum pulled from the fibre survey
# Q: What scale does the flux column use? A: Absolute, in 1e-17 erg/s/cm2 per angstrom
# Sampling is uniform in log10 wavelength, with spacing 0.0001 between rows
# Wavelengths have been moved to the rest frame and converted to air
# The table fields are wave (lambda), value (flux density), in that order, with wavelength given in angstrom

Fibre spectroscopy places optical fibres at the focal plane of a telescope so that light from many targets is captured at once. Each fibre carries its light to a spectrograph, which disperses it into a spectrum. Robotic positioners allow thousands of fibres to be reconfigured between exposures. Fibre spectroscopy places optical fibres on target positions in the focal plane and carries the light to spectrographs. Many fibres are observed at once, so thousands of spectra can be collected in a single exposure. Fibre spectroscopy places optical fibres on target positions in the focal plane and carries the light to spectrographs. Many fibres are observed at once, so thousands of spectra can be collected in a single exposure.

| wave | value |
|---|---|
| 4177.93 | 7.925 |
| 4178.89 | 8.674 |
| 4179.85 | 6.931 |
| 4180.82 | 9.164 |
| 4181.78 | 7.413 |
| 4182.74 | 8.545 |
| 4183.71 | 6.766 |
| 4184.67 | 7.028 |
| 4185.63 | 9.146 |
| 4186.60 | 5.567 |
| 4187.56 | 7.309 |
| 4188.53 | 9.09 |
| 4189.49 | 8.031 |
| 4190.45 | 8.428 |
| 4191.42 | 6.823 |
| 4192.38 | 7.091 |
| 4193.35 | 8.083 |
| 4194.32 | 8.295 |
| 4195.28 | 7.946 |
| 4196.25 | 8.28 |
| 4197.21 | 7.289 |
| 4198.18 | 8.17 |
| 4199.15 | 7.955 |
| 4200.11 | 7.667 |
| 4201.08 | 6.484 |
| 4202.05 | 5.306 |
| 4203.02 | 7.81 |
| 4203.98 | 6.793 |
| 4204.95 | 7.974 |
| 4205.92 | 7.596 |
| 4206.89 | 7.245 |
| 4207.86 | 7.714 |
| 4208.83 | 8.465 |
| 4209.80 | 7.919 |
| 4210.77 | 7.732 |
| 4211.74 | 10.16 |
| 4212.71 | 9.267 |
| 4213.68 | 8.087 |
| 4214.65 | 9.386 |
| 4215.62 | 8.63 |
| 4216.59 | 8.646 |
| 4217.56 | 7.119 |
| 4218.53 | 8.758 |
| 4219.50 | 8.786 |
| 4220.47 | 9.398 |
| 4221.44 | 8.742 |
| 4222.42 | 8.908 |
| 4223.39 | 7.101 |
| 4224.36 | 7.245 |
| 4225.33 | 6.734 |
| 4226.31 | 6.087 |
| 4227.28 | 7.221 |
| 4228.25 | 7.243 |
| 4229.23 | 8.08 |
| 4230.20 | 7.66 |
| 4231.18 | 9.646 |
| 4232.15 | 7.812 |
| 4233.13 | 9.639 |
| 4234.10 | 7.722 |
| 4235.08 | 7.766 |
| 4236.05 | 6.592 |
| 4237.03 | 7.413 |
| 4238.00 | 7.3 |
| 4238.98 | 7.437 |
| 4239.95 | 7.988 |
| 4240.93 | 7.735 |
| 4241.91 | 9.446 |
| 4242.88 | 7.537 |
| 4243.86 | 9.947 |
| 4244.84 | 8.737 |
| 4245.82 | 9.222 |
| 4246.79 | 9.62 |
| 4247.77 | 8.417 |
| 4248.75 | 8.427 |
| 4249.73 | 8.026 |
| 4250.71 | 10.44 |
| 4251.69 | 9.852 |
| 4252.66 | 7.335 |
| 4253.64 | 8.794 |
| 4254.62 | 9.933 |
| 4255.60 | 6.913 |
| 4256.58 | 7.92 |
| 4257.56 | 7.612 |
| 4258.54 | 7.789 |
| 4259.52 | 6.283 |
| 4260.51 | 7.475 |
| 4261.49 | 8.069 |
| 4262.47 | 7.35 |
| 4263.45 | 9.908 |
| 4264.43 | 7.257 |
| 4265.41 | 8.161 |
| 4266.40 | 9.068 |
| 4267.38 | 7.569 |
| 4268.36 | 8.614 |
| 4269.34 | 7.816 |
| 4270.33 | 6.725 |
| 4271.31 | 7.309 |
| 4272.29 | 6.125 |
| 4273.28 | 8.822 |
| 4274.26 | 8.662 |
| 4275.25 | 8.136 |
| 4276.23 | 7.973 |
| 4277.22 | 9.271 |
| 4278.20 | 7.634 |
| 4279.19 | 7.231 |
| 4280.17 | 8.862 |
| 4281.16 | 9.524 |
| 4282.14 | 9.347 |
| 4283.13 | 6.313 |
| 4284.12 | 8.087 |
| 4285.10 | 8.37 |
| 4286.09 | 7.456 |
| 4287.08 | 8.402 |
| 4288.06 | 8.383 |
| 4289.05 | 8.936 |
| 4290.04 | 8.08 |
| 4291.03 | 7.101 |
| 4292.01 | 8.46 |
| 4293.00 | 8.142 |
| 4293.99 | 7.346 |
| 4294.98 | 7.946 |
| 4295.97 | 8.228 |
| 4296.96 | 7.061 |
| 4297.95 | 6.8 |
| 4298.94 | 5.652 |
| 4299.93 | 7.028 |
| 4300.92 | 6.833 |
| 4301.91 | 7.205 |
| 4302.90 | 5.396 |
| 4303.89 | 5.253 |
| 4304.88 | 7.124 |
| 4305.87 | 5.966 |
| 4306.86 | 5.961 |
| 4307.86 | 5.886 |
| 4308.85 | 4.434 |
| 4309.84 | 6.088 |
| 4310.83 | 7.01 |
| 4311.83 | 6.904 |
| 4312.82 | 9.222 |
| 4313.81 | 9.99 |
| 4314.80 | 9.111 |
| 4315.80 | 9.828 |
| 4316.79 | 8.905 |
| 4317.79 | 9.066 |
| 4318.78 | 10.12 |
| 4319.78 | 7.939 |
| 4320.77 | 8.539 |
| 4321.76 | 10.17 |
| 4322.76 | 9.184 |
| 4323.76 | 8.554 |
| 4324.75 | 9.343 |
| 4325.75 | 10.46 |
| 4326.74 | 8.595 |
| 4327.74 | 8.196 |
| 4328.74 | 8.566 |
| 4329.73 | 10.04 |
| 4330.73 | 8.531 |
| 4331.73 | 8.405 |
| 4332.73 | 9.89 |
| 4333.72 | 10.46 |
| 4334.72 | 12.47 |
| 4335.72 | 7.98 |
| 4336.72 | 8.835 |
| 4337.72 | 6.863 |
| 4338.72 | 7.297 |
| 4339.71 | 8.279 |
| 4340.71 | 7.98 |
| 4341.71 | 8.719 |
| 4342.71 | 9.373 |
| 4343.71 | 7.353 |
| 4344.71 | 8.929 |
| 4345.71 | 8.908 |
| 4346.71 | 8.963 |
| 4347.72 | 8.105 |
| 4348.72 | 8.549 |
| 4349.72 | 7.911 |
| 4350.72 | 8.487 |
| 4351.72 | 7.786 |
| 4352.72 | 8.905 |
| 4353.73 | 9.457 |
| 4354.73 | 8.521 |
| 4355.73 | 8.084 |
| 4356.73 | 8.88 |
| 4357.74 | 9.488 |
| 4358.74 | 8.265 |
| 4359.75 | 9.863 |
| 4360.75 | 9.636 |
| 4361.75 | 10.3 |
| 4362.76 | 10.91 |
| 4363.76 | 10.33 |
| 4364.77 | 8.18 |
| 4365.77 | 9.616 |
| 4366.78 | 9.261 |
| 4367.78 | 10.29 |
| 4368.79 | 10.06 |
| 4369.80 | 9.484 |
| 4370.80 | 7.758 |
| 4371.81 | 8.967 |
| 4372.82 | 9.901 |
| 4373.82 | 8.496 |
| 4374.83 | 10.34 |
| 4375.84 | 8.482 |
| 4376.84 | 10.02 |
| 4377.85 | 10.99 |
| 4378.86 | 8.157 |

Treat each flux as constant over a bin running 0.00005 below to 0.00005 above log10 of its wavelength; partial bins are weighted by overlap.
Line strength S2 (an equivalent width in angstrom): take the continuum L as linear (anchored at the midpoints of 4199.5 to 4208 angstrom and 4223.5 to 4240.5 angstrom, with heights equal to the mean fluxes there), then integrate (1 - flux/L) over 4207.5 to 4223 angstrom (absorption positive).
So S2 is -2.6 angstrom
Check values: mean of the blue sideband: 7.17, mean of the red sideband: 7.61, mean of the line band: 8.61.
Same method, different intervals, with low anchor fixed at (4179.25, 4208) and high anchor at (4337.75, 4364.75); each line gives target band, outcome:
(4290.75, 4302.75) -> 1.6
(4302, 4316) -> 2.5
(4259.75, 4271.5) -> 0.3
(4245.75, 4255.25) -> -1.1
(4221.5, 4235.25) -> 0.1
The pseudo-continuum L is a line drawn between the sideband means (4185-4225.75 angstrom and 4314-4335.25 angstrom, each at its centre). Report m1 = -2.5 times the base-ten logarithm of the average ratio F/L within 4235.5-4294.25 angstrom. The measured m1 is 0.06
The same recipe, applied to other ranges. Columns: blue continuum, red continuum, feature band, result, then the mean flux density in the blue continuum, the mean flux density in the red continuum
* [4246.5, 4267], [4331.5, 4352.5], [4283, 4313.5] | 0.18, 8.3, 8.65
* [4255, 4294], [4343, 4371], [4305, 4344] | 0.02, 7.98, 9.03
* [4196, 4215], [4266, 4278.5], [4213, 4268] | -0.04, 7.85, 7.98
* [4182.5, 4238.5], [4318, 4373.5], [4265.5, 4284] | 0.05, 7.85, 9.02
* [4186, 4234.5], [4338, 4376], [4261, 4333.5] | 0.07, 7.91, 8.94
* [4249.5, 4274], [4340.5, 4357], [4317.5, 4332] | -0.08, 8.05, 8.53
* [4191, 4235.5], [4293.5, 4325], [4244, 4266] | -0.08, 7.93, 7.62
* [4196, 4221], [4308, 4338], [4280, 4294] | 0.04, 8.03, 8.77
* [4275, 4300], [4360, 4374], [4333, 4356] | 0.05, 7.93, 9.55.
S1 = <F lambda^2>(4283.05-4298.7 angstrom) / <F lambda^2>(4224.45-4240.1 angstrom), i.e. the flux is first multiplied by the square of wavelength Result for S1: 1.1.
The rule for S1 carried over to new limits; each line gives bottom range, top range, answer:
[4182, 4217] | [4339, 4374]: 1.23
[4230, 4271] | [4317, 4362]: 1.13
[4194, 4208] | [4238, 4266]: 1.14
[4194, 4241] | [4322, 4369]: 1.21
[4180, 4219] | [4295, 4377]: 1.15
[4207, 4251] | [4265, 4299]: 0.99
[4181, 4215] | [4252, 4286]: 1.06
